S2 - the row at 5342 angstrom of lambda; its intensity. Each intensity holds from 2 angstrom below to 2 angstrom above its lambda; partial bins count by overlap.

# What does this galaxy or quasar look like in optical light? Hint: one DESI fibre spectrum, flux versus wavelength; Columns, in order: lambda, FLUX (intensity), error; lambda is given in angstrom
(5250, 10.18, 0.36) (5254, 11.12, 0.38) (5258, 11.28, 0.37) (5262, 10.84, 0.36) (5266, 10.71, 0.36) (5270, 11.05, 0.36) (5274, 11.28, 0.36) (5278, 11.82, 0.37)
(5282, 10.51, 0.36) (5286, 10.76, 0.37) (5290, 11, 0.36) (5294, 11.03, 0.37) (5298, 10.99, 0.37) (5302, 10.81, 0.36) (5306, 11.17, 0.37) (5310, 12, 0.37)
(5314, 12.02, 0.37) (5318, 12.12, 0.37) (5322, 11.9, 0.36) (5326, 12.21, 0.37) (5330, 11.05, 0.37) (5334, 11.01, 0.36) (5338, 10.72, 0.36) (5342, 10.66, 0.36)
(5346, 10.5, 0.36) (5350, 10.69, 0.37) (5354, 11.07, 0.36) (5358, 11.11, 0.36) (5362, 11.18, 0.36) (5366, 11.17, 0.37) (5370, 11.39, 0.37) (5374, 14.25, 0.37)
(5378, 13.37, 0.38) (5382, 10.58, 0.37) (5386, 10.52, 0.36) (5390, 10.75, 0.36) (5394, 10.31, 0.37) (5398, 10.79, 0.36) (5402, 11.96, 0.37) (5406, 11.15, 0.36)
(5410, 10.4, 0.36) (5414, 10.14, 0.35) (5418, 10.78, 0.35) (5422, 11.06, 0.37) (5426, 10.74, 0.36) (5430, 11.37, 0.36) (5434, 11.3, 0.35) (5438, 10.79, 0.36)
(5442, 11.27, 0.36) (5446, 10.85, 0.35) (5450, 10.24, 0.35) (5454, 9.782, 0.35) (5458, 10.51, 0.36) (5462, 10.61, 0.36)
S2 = 10.66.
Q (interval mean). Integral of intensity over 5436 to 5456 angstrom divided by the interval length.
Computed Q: 10.6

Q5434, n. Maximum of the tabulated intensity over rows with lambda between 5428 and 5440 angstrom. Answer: 11.37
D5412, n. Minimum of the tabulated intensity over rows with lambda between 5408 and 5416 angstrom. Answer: 10.14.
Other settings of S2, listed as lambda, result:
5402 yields 11.96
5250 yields 10.18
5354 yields 11.07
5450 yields 10.24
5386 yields 10.52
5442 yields 11.27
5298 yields 10.99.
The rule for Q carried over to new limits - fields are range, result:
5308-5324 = 12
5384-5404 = 10.9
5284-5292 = 10.9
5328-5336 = 11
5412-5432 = 10.8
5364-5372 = 11.3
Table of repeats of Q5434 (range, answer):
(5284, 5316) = 12.02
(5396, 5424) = 11.96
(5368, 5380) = 14.25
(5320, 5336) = 12.21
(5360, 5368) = 11.18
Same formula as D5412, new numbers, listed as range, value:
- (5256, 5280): 10.71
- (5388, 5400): 10.31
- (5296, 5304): 10.81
